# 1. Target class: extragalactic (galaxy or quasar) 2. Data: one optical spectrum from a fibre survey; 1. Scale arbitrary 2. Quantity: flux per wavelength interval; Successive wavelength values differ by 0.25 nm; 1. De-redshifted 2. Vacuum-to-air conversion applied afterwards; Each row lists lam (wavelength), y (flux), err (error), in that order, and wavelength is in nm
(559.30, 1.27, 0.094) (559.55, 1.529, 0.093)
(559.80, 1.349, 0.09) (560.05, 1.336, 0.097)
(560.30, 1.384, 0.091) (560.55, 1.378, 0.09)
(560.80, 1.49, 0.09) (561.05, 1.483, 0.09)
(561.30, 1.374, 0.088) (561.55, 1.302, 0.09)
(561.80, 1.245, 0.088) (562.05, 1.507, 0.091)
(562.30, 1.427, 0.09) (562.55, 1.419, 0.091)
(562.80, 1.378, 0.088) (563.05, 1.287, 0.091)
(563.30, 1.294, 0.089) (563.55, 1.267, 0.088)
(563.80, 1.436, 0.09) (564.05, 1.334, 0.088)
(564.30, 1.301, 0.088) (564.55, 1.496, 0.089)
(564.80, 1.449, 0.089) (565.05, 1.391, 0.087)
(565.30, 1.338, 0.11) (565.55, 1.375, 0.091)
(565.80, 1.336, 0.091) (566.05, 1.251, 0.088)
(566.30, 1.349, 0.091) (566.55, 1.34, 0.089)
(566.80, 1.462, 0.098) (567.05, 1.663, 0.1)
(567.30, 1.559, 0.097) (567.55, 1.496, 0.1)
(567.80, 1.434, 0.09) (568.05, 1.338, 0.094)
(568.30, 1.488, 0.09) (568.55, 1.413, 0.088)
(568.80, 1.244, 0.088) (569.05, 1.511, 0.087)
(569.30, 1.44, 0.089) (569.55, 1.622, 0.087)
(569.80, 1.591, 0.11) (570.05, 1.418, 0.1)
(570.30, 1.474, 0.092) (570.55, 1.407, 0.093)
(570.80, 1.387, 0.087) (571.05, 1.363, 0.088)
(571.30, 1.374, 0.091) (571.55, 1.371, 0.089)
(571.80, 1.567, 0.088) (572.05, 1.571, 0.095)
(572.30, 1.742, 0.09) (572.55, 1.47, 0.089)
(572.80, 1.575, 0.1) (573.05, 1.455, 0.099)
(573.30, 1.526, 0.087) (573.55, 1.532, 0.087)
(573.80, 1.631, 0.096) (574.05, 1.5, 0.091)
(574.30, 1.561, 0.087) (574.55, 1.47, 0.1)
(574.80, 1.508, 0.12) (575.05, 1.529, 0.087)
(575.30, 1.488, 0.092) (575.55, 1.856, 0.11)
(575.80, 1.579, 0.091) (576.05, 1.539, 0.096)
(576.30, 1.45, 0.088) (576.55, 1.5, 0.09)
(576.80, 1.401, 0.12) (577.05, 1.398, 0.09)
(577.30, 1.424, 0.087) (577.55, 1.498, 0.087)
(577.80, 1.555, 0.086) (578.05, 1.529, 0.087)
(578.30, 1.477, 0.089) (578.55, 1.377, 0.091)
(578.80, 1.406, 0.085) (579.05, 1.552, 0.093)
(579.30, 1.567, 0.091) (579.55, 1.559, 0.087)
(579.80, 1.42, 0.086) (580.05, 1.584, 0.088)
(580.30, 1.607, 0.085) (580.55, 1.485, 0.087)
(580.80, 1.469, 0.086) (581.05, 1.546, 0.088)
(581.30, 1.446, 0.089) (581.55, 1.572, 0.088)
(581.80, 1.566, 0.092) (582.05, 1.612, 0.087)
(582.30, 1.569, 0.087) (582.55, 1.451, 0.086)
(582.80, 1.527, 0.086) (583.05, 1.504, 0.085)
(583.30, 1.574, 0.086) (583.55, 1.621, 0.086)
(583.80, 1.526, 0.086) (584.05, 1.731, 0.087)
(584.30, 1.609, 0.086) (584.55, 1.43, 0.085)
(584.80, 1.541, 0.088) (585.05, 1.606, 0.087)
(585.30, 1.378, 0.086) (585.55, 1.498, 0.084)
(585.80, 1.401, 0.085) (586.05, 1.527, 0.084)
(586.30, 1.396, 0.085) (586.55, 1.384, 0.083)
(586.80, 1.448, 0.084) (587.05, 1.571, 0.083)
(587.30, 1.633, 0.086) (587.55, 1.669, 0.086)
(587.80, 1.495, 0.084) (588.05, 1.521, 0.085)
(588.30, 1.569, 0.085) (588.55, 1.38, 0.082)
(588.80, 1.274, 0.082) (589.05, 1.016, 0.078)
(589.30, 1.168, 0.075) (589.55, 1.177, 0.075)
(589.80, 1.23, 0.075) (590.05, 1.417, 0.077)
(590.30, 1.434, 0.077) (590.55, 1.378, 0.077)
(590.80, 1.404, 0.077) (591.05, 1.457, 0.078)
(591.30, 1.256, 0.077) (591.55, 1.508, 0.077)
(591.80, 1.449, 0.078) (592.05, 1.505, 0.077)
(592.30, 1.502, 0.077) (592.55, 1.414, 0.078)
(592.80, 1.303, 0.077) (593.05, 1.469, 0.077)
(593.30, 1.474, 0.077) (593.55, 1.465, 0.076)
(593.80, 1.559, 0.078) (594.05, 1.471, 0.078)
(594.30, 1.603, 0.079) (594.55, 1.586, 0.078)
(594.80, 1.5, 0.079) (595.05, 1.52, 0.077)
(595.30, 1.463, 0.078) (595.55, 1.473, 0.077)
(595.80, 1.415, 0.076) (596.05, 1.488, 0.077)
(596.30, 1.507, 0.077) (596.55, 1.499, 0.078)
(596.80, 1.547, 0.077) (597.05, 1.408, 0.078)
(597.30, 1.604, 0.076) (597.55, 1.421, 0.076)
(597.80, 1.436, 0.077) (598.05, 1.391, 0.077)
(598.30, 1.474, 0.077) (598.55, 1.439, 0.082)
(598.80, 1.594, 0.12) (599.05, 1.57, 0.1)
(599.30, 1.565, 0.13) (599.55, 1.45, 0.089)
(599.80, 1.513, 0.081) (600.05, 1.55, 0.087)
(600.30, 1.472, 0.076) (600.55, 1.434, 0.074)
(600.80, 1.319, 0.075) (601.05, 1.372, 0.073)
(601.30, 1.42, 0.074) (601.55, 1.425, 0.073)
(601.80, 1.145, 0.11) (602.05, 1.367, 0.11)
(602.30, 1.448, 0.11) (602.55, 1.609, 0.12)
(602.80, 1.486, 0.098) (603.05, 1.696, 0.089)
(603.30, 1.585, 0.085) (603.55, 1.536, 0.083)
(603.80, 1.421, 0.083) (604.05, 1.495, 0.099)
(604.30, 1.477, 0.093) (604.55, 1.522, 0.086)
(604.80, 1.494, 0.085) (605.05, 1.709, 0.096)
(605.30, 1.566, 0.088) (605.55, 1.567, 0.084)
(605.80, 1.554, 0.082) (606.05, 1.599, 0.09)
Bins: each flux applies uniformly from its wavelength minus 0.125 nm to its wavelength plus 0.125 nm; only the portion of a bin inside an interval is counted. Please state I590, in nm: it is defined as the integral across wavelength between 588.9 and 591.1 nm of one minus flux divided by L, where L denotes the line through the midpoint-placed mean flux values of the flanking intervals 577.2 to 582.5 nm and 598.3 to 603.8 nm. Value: 0.299 nm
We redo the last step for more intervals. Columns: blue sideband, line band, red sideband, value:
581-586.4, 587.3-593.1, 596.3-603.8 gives 0.431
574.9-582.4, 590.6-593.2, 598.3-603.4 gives 0.114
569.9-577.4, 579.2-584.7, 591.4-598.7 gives -0.187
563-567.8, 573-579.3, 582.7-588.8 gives -0.228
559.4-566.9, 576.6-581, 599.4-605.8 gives -0.218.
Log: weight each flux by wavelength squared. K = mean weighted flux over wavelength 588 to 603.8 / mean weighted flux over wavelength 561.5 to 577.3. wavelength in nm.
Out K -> 1.1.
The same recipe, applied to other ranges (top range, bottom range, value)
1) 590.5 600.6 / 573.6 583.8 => 1.03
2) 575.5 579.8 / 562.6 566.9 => 1.16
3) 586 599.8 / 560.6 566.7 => 1.17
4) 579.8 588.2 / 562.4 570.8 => 1.15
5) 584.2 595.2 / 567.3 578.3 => 1.02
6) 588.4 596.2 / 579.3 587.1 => 0.96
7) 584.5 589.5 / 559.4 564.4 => 1.14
